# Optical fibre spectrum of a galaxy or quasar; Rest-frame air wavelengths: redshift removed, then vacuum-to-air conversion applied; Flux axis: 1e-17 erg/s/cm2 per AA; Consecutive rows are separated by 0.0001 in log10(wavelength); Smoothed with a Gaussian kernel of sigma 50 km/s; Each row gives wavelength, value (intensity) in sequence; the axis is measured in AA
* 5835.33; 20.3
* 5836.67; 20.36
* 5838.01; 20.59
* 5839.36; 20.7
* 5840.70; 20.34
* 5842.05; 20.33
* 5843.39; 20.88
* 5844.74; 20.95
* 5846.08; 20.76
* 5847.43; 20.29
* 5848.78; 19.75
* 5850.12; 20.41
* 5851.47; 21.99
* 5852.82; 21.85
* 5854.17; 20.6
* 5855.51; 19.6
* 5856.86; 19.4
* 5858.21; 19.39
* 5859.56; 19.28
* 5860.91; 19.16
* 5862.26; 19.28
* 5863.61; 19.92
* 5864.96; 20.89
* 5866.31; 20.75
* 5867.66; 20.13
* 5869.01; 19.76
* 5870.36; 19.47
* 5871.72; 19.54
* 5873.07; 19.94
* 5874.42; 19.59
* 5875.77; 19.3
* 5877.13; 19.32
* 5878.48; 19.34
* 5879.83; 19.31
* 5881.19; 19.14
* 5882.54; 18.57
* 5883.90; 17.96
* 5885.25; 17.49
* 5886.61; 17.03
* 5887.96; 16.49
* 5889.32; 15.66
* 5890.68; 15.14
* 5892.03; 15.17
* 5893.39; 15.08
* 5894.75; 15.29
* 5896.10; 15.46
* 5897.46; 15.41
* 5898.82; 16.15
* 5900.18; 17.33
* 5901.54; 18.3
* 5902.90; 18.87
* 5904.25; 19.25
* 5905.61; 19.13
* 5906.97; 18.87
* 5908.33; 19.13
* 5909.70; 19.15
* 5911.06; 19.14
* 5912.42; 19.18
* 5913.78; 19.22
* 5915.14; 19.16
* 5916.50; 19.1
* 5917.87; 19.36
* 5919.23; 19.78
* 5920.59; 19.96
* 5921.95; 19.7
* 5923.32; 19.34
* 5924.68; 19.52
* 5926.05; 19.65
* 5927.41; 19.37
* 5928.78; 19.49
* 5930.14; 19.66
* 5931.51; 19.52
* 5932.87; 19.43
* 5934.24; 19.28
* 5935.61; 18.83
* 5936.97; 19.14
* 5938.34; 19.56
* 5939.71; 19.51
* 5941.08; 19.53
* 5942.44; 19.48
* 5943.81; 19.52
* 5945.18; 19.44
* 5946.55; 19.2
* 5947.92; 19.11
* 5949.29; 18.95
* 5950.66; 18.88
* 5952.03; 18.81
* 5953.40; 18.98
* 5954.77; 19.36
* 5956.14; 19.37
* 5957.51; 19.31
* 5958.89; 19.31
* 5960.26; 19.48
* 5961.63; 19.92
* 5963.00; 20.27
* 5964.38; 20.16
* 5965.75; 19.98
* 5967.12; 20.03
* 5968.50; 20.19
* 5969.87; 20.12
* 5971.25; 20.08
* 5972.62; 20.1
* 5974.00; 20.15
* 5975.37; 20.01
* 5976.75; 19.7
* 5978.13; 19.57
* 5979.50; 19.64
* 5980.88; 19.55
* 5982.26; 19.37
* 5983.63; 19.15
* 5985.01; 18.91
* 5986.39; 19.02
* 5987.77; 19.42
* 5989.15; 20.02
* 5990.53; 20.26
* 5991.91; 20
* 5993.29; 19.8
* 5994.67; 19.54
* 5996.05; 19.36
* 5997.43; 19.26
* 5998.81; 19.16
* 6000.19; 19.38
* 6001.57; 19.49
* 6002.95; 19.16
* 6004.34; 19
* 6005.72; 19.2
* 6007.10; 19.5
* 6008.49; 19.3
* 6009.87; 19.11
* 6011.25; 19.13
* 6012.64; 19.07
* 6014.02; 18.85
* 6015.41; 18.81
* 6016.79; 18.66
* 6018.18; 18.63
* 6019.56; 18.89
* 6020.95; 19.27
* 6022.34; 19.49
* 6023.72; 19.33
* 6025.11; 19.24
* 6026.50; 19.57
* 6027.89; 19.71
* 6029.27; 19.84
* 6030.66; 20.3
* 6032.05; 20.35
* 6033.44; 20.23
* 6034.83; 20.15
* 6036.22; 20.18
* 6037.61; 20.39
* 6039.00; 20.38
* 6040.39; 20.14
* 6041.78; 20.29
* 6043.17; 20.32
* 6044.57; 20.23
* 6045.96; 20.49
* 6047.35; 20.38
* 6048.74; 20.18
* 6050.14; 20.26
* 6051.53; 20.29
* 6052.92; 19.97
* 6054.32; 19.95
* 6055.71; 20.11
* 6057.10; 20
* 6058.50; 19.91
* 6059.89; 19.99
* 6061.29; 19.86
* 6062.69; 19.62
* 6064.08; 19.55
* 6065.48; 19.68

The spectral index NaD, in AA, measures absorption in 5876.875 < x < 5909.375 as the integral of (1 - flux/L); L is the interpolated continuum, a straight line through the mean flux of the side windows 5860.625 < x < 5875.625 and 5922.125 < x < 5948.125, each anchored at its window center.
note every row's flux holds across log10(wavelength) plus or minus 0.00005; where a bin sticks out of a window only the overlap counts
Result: 3.7 AA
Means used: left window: 19.9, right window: 19.4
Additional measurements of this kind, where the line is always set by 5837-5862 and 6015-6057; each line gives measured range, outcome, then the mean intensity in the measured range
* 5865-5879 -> 0.3 AA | 19.8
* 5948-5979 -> 0.6 AA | 19.7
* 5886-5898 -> 2.7 AA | 15.6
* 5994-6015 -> 0.8 AA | 19.2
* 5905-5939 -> 1.4 AA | 19.3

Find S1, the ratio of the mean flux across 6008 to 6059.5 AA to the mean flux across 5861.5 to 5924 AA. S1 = 1.1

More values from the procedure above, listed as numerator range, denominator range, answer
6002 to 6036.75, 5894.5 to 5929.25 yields 1.04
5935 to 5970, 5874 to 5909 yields 1.11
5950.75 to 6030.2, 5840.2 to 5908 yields 1.03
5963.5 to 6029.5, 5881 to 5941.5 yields 1.06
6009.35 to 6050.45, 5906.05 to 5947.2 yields 1.02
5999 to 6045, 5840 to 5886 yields 0.99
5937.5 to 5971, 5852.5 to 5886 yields 1.00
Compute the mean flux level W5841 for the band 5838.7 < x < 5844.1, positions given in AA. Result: 20.6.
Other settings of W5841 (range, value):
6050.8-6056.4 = 20.1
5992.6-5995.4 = 19.7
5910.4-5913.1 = 19.2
